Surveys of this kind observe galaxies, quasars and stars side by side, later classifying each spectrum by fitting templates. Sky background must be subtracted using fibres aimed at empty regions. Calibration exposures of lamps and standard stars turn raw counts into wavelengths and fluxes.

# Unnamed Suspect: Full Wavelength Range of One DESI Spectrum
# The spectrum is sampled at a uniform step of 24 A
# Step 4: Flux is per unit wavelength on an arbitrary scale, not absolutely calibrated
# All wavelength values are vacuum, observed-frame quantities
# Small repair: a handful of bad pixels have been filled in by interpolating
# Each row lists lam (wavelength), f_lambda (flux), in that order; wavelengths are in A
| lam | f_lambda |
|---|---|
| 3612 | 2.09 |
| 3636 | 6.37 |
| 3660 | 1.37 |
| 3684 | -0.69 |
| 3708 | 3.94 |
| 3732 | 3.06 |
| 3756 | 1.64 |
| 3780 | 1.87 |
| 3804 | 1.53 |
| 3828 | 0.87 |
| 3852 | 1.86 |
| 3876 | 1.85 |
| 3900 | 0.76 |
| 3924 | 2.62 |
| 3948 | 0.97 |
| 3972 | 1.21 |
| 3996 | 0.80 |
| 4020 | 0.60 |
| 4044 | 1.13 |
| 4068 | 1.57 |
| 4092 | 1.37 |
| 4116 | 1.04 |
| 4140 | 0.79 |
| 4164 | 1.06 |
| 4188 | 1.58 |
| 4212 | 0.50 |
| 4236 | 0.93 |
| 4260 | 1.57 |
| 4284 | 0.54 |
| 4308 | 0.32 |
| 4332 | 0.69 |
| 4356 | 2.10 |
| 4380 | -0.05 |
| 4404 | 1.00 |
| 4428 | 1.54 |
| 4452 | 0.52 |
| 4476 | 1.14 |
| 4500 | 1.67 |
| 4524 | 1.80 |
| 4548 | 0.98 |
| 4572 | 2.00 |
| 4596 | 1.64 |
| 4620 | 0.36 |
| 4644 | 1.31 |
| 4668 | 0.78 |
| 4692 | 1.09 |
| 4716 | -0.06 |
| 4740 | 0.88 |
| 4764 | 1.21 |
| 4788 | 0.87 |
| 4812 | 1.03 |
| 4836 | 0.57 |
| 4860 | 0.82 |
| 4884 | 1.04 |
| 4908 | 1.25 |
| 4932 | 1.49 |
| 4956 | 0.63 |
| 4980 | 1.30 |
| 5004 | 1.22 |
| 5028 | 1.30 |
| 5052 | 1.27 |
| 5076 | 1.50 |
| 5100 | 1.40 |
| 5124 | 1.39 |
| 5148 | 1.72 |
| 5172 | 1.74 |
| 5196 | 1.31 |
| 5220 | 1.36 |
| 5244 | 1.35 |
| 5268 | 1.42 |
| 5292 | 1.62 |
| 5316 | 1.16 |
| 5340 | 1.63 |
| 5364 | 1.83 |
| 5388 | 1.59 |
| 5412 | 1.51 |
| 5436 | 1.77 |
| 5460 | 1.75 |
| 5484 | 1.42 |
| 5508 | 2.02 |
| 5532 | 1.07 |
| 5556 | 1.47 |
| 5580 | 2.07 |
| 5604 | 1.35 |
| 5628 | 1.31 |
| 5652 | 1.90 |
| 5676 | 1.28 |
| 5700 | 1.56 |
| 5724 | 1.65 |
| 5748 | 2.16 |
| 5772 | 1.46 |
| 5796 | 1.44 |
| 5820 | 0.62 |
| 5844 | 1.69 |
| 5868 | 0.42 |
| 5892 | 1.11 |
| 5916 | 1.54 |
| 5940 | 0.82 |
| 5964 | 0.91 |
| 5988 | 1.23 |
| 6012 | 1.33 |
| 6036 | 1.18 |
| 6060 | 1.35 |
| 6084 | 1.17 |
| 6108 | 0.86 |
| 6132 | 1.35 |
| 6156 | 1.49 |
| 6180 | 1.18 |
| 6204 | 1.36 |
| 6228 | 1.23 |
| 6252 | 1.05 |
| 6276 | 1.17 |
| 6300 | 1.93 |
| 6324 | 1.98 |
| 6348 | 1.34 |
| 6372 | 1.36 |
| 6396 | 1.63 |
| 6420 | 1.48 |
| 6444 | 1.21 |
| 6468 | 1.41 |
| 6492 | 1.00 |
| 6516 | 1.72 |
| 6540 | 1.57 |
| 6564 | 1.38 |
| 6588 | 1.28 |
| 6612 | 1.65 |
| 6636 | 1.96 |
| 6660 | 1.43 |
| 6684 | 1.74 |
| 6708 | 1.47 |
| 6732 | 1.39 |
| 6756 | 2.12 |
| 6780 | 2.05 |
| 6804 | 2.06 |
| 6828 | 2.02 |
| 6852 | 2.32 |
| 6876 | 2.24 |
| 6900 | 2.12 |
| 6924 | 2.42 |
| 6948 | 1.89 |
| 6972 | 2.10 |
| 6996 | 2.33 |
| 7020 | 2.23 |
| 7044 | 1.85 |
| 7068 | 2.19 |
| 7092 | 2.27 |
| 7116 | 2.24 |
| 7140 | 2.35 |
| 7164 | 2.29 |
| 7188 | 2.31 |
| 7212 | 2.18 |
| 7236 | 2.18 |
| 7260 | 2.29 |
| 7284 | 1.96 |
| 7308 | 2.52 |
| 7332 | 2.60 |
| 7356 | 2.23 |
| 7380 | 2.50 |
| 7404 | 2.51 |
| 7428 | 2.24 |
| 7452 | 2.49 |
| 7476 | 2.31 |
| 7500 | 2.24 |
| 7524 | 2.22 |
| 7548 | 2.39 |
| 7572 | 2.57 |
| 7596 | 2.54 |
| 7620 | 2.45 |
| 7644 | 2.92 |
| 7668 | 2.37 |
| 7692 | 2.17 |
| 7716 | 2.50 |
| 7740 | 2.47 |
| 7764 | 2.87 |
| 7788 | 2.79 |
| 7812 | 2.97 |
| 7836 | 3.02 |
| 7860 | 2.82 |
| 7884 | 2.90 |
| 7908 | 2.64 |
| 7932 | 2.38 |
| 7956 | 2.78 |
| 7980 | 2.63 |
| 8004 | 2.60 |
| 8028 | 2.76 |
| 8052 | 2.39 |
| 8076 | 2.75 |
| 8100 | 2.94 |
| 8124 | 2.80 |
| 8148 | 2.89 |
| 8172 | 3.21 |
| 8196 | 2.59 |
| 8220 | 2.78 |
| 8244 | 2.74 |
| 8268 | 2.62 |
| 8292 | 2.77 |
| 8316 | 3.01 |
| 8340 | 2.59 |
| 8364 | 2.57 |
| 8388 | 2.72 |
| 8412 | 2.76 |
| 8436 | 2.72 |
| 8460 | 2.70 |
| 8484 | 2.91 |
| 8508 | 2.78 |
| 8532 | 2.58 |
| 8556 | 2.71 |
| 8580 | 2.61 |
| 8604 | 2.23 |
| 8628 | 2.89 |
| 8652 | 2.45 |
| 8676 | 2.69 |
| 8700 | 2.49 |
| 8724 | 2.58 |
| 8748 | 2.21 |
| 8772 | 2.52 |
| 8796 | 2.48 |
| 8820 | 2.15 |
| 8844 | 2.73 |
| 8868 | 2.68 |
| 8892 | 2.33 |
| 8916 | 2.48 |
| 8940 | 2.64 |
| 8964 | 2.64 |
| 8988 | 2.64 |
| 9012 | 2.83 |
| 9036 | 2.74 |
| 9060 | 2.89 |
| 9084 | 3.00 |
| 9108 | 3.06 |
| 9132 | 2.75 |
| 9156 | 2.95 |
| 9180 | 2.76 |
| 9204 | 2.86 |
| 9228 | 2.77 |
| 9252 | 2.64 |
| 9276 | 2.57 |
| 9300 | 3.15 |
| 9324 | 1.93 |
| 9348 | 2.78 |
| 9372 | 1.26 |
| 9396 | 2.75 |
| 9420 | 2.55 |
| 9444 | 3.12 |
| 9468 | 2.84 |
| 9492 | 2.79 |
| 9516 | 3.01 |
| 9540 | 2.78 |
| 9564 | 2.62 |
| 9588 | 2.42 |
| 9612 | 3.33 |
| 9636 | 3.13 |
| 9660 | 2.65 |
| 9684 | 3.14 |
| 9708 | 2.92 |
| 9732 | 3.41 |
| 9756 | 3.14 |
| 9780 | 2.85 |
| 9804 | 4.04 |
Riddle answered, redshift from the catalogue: 0.69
